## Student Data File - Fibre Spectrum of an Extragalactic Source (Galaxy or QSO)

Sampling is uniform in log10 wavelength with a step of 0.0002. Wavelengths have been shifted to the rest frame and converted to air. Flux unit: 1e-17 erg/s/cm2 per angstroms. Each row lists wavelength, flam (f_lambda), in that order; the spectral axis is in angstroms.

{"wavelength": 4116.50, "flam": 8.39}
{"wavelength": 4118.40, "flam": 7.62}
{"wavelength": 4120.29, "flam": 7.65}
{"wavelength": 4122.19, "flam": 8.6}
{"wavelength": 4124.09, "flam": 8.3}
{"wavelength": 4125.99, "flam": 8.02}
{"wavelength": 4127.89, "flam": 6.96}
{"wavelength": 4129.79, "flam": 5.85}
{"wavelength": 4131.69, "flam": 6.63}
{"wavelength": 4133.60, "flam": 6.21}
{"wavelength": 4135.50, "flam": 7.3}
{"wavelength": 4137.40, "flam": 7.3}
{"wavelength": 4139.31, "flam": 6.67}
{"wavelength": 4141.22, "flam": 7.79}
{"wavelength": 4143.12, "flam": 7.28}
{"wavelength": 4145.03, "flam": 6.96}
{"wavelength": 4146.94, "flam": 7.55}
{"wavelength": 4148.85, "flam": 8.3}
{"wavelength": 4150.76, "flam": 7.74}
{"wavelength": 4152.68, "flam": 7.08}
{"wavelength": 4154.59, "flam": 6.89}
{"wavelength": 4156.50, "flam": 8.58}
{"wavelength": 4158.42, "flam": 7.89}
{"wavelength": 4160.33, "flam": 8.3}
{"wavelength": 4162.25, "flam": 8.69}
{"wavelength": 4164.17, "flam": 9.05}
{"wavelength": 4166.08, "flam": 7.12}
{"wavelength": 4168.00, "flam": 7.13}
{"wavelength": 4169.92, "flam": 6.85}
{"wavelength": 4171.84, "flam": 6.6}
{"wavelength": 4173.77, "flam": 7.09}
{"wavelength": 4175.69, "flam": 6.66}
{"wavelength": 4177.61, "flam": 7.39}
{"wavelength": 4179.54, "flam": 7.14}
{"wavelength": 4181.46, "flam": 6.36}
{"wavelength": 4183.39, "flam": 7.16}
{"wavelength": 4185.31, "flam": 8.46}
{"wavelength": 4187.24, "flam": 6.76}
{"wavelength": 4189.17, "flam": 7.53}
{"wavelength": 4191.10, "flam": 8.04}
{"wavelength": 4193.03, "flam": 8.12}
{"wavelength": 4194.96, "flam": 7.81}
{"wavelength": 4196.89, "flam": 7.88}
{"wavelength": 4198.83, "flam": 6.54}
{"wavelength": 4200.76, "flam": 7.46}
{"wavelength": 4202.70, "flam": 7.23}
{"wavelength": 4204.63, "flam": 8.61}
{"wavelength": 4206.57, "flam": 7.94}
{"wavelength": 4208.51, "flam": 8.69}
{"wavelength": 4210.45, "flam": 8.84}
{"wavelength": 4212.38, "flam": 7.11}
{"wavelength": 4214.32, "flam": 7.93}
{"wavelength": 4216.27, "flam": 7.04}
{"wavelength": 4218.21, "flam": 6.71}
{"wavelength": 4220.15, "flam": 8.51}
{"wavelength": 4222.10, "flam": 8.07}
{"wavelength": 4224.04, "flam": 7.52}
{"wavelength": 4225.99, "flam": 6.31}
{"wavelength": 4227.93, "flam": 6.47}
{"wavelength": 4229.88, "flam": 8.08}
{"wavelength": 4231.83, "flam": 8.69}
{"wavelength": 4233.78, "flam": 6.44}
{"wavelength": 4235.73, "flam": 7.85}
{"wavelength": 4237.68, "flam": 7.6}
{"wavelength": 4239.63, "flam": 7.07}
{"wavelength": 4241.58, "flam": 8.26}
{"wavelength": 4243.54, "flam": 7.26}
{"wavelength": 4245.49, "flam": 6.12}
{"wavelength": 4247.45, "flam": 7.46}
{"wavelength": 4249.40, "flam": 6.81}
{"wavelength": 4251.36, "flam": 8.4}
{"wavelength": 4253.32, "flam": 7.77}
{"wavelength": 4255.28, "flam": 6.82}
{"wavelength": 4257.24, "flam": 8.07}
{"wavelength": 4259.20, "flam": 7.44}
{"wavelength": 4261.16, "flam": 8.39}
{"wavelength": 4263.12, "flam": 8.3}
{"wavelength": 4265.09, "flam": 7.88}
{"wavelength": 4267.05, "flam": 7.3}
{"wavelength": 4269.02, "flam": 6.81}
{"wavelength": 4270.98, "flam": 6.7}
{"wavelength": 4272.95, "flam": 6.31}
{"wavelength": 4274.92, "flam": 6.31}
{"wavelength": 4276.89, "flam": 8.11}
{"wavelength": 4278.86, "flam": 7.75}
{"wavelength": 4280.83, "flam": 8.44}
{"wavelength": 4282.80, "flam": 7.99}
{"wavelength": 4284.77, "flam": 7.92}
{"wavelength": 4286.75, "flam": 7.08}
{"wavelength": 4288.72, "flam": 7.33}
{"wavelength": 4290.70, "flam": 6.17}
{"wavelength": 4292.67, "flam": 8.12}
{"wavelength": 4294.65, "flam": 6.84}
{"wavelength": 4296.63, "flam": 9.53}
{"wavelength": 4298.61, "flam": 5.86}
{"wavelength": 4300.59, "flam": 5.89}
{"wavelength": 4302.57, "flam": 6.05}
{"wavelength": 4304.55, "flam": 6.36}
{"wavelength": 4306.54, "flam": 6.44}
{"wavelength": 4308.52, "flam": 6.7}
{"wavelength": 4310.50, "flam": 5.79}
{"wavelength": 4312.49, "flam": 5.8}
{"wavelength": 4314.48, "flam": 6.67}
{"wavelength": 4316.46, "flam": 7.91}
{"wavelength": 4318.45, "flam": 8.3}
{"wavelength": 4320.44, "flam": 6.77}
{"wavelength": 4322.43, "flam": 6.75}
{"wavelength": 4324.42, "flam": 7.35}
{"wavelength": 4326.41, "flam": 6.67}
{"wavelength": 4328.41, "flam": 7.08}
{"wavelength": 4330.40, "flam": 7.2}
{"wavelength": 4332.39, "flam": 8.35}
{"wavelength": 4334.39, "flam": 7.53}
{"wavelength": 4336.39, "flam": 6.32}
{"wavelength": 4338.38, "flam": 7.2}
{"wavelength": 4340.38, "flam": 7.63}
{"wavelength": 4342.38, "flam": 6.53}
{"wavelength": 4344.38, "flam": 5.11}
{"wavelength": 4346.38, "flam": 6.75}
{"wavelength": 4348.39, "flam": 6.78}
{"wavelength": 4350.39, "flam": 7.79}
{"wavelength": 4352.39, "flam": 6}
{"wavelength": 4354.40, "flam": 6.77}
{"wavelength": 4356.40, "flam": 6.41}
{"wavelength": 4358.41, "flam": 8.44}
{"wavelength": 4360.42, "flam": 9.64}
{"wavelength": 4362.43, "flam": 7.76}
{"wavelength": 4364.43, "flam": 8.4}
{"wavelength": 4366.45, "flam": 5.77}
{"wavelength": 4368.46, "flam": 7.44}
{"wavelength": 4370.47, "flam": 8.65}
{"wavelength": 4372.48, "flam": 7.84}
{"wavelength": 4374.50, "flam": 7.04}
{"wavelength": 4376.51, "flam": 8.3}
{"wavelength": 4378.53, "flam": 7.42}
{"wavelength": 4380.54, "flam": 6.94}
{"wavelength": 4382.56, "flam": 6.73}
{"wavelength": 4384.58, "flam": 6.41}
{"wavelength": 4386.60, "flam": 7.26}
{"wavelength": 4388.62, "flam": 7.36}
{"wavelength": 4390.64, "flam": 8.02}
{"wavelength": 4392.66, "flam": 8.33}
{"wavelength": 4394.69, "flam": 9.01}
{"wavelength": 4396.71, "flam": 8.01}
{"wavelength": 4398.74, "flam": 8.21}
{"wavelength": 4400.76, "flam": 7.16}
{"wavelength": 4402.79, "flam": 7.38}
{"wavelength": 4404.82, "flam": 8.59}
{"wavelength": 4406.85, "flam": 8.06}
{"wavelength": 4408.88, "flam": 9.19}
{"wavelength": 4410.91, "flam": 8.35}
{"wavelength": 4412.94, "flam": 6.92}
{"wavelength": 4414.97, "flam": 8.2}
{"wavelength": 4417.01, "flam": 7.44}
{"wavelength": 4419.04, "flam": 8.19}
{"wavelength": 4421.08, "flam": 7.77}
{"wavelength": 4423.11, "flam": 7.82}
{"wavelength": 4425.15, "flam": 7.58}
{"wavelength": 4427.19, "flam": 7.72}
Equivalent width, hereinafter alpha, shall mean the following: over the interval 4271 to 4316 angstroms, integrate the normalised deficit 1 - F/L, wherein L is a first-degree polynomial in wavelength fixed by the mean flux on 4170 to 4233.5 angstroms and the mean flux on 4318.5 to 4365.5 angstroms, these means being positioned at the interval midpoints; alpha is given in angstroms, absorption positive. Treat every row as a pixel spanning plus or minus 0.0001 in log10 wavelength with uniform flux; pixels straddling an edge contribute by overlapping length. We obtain 2.0 angstroms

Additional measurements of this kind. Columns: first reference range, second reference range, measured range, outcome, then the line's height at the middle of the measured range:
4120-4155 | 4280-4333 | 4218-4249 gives -1.0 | 7.18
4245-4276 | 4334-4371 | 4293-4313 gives 1.8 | 7.26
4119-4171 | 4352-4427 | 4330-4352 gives 2.0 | 7.67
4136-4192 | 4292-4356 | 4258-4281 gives -1.2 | 7.08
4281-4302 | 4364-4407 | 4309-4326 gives 1.1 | 7.39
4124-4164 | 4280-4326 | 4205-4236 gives -1.7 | 7.25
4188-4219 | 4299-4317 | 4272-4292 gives -2.0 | 6.69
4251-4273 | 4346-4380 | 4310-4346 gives 2.7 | 7.51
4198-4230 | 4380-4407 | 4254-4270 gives 0.0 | 7.61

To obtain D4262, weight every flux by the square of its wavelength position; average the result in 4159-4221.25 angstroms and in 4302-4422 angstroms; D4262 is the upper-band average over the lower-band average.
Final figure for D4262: 1.05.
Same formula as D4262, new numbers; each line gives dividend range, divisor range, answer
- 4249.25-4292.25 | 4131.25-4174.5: 1.06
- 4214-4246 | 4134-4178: 1.03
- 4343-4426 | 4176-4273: 1.09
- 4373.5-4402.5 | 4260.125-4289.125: 1.06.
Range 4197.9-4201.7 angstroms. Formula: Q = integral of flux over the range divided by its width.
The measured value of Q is 7.01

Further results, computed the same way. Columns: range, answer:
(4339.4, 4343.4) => 7.07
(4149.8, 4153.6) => 7.4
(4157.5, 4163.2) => 8.3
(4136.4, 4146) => 7.2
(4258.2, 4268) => 7.87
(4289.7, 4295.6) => 7.04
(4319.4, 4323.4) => 6.78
